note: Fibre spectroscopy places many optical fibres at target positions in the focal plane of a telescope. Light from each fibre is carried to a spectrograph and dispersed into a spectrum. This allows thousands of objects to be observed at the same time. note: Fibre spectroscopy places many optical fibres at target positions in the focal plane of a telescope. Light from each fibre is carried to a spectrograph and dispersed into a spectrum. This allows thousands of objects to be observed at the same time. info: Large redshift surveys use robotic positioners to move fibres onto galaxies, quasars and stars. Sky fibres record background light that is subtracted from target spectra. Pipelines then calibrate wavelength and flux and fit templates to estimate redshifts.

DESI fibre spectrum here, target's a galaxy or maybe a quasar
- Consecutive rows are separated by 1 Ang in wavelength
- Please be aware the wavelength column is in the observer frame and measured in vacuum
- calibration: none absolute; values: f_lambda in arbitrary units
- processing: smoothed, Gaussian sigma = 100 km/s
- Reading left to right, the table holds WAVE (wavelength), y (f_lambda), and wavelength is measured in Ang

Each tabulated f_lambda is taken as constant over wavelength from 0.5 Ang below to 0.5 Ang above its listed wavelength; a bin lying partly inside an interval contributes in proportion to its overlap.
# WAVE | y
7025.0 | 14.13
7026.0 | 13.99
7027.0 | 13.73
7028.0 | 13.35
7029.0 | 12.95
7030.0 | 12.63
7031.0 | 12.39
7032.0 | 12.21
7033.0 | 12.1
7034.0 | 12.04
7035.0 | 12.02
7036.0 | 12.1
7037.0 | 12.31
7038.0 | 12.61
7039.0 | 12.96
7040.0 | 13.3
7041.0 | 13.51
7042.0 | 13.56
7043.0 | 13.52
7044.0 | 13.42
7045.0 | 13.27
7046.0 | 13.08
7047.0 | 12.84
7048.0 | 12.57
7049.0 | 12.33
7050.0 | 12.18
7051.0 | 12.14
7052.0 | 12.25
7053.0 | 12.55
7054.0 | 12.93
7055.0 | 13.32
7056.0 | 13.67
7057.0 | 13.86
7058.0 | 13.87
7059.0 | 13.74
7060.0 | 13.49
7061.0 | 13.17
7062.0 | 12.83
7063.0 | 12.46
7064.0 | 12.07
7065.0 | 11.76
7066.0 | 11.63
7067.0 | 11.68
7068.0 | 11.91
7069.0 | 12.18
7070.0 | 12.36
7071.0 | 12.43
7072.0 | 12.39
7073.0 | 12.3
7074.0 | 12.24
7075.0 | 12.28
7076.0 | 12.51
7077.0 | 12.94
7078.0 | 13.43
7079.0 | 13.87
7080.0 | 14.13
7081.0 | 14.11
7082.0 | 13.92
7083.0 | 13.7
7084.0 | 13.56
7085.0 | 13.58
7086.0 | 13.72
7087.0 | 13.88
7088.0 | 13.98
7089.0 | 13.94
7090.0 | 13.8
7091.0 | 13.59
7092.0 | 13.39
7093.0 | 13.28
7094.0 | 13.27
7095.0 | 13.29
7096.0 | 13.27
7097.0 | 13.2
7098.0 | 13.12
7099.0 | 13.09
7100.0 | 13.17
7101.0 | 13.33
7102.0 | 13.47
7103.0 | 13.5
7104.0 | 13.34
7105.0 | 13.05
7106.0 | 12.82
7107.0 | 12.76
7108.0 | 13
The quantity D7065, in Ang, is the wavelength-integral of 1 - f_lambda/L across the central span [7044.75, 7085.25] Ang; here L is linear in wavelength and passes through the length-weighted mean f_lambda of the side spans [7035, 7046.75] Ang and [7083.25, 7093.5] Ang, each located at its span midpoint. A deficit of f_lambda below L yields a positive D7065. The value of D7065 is 1.5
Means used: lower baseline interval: 13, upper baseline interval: 13.7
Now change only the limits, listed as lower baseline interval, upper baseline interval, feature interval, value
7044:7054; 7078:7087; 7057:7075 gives 0.9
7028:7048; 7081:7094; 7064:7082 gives 1.1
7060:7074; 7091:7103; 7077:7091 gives -1.0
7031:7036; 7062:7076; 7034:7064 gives -1.9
